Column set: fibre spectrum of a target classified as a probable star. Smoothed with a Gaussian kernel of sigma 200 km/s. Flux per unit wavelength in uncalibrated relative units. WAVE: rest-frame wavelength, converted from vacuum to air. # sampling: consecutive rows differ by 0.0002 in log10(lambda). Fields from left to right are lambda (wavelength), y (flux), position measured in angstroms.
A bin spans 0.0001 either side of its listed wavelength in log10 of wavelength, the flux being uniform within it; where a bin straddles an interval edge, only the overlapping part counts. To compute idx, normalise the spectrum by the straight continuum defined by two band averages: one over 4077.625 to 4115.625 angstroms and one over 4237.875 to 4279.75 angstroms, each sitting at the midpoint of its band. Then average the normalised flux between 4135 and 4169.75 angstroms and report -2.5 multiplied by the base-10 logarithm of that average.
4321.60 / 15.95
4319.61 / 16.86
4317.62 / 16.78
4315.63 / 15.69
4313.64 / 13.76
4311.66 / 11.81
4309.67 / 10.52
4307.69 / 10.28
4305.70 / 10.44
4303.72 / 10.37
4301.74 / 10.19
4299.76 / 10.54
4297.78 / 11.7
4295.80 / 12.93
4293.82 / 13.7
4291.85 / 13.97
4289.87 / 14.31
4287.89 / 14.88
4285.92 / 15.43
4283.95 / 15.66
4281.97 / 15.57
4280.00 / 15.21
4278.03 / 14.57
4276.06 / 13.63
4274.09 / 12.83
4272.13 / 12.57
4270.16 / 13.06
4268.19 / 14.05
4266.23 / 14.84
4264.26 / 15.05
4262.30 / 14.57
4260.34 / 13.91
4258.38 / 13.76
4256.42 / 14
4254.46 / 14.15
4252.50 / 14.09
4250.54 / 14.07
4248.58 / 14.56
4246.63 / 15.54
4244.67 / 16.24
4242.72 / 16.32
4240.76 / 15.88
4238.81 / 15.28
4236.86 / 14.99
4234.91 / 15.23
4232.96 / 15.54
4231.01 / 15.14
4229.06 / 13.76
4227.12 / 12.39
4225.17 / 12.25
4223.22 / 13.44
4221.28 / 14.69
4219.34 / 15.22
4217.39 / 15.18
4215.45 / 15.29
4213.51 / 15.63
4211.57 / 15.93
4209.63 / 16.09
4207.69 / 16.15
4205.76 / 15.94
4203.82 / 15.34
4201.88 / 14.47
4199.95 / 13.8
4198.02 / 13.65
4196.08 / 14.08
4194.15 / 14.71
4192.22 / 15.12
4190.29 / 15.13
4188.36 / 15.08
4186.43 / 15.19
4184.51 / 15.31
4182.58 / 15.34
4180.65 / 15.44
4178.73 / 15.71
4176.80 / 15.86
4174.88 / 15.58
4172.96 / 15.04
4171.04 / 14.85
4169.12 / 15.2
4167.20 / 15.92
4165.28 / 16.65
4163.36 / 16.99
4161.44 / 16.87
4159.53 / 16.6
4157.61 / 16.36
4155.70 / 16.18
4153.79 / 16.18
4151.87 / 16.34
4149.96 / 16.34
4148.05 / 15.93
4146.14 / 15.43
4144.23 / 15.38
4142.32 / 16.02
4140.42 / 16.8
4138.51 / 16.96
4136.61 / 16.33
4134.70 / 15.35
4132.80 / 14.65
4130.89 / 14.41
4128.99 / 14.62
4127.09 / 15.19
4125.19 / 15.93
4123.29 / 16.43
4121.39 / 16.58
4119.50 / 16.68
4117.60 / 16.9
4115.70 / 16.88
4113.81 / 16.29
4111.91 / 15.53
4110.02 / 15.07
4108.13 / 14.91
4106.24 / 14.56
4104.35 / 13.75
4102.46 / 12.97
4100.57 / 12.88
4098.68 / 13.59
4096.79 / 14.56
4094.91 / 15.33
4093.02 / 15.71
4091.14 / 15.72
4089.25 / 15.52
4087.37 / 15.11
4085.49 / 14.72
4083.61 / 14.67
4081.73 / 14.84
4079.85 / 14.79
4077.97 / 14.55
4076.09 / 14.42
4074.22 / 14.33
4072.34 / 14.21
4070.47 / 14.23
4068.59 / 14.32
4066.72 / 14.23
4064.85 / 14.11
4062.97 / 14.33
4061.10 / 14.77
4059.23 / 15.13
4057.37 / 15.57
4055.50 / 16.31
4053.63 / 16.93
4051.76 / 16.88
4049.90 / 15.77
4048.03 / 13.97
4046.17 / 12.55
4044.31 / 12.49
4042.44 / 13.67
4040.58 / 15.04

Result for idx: -0.11 mag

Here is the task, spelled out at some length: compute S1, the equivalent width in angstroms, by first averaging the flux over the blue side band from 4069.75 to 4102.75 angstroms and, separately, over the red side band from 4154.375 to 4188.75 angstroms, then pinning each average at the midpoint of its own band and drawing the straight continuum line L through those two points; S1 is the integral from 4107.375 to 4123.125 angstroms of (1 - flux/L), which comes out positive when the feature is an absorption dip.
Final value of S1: -1.2 angstroms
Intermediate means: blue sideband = 14.6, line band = 16.1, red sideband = 15.8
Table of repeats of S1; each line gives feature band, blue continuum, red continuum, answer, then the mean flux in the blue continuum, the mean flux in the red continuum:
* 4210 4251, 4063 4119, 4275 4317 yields -3.76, 14.8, 13.1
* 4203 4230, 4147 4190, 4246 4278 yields 0.23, 15.8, 14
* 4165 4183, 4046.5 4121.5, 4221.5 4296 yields -1.00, 15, 14.4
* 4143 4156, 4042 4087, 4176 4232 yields -1.03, 14.7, 14.9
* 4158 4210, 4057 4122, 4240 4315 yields -4.15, 14.9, 13.7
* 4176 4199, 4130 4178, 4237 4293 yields 0.71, 15.9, 14.6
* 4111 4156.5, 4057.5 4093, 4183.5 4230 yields -3.84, 14.7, 14.7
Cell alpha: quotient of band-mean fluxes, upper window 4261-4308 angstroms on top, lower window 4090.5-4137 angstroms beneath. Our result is 0.9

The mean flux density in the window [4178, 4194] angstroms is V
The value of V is 15.3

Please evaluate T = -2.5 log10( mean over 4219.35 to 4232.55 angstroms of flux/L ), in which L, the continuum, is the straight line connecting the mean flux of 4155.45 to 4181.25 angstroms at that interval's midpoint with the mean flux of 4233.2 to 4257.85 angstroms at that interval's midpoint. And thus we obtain 0.11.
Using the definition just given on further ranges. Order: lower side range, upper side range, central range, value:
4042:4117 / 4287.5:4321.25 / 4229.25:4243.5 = -0.14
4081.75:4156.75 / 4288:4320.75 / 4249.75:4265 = -0.06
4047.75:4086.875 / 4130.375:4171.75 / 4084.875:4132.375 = 0.02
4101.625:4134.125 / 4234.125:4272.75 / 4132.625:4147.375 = -0.05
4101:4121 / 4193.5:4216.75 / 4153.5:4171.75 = -0.07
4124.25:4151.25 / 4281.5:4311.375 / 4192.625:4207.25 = -0.01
